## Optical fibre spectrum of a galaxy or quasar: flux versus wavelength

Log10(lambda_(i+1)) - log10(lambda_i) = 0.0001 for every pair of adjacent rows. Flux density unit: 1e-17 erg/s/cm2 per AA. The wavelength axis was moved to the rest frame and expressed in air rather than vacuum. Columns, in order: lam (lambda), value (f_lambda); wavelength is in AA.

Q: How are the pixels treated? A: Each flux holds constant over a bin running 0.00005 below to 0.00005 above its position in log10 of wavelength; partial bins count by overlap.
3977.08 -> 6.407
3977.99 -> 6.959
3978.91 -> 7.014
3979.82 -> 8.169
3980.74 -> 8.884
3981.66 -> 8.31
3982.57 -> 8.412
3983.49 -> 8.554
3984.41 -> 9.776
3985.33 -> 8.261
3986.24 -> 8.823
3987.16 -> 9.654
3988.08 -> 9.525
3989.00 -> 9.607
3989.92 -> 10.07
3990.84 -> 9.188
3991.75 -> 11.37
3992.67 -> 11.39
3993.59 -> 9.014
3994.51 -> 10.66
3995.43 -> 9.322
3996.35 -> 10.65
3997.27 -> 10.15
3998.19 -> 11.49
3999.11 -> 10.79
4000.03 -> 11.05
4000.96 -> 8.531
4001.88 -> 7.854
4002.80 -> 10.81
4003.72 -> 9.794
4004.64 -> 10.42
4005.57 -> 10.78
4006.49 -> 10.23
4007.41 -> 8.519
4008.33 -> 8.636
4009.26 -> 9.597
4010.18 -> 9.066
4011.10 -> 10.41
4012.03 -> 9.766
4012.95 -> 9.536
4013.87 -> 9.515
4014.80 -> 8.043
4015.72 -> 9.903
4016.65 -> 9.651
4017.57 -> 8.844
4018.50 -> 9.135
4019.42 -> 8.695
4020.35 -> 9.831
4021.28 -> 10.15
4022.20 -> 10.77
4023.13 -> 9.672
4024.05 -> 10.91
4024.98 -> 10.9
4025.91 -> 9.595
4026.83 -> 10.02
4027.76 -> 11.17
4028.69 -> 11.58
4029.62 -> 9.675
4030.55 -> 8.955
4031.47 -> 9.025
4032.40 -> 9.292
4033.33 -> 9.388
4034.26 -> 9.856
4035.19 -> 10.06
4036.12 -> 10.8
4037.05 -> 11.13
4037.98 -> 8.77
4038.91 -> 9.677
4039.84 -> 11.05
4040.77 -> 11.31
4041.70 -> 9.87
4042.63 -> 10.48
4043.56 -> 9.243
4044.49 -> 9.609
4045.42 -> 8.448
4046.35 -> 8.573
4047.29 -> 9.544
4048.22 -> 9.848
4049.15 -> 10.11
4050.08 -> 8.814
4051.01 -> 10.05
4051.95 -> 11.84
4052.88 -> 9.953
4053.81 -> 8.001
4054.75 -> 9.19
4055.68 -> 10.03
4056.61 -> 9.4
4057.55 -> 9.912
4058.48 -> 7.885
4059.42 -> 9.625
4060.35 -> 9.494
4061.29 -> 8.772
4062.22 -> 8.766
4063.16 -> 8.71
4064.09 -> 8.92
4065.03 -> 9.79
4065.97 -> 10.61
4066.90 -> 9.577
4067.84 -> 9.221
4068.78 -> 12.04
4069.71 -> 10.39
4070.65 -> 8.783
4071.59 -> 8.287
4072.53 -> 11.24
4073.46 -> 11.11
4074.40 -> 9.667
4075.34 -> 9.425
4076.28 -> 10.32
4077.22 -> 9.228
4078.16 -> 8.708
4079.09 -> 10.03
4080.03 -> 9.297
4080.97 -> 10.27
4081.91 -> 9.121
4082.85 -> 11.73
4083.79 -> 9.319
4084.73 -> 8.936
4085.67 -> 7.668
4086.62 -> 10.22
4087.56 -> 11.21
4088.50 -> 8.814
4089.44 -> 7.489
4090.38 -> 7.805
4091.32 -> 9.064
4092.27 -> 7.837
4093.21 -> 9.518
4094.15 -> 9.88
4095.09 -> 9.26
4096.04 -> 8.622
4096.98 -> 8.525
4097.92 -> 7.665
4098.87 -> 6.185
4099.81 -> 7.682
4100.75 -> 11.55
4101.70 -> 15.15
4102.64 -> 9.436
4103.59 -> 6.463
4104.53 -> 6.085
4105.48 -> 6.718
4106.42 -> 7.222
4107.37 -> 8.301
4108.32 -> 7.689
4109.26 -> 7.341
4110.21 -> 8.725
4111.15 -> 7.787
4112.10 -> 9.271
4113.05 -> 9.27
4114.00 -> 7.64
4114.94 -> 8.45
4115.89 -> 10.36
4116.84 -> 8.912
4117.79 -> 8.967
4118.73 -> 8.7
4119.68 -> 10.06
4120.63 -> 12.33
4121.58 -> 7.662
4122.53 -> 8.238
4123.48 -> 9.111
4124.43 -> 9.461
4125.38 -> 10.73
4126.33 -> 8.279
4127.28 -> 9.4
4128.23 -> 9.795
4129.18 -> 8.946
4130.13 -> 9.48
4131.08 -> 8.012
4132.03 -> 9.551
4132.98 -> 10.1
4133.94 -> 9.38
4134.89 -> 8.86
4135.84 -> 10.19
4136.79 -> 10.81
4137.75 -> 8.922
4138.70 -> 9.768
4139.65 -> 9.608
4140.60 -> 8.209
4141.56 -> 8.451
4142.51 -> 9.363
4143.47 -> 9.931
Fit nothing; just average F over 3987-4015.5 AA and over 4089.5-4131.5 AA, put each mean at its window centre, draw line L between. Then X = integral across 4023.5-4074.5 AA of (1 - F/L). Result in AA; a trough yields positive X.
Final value -2.2 AA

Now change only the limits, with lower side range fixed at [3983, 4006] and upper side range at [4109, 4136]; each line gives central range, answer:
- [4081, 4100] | 0.93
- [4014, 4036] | -0.19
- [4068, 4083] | -0.81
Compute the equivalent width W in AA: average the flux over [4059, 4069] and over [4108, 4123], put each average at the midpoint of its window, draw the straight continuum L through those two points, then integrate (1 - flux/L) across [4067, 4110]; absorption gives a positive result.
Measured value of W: 0.4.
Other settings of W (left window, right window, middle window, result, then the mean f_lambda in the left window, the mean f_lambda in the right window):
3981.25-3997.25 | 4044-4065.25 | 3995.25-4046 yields -2.1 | 9.59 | 9.36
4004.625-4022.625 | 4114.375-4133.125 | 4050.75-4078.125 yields -0.6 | 9.55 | 9.31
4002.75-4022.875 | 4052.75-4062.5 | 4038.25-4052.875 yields -0.9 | 9.62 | 9.17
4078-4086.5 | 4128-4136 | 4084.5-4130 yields 2.8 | 9.51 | 9.32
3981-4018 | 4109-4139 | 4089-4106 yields 1.3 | 9.65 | 9.21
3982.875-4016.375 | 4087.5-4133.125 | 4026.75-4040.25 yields -0.8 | 9.73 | 8.84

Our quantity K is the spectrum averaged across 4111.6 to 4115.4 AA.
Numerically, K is 8.65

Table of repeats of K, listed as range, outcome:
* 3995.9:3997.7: 10.4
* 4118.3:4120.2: 9.45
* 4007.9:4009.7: 9.08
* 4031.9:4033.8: 9.31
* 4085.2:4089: 9.45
